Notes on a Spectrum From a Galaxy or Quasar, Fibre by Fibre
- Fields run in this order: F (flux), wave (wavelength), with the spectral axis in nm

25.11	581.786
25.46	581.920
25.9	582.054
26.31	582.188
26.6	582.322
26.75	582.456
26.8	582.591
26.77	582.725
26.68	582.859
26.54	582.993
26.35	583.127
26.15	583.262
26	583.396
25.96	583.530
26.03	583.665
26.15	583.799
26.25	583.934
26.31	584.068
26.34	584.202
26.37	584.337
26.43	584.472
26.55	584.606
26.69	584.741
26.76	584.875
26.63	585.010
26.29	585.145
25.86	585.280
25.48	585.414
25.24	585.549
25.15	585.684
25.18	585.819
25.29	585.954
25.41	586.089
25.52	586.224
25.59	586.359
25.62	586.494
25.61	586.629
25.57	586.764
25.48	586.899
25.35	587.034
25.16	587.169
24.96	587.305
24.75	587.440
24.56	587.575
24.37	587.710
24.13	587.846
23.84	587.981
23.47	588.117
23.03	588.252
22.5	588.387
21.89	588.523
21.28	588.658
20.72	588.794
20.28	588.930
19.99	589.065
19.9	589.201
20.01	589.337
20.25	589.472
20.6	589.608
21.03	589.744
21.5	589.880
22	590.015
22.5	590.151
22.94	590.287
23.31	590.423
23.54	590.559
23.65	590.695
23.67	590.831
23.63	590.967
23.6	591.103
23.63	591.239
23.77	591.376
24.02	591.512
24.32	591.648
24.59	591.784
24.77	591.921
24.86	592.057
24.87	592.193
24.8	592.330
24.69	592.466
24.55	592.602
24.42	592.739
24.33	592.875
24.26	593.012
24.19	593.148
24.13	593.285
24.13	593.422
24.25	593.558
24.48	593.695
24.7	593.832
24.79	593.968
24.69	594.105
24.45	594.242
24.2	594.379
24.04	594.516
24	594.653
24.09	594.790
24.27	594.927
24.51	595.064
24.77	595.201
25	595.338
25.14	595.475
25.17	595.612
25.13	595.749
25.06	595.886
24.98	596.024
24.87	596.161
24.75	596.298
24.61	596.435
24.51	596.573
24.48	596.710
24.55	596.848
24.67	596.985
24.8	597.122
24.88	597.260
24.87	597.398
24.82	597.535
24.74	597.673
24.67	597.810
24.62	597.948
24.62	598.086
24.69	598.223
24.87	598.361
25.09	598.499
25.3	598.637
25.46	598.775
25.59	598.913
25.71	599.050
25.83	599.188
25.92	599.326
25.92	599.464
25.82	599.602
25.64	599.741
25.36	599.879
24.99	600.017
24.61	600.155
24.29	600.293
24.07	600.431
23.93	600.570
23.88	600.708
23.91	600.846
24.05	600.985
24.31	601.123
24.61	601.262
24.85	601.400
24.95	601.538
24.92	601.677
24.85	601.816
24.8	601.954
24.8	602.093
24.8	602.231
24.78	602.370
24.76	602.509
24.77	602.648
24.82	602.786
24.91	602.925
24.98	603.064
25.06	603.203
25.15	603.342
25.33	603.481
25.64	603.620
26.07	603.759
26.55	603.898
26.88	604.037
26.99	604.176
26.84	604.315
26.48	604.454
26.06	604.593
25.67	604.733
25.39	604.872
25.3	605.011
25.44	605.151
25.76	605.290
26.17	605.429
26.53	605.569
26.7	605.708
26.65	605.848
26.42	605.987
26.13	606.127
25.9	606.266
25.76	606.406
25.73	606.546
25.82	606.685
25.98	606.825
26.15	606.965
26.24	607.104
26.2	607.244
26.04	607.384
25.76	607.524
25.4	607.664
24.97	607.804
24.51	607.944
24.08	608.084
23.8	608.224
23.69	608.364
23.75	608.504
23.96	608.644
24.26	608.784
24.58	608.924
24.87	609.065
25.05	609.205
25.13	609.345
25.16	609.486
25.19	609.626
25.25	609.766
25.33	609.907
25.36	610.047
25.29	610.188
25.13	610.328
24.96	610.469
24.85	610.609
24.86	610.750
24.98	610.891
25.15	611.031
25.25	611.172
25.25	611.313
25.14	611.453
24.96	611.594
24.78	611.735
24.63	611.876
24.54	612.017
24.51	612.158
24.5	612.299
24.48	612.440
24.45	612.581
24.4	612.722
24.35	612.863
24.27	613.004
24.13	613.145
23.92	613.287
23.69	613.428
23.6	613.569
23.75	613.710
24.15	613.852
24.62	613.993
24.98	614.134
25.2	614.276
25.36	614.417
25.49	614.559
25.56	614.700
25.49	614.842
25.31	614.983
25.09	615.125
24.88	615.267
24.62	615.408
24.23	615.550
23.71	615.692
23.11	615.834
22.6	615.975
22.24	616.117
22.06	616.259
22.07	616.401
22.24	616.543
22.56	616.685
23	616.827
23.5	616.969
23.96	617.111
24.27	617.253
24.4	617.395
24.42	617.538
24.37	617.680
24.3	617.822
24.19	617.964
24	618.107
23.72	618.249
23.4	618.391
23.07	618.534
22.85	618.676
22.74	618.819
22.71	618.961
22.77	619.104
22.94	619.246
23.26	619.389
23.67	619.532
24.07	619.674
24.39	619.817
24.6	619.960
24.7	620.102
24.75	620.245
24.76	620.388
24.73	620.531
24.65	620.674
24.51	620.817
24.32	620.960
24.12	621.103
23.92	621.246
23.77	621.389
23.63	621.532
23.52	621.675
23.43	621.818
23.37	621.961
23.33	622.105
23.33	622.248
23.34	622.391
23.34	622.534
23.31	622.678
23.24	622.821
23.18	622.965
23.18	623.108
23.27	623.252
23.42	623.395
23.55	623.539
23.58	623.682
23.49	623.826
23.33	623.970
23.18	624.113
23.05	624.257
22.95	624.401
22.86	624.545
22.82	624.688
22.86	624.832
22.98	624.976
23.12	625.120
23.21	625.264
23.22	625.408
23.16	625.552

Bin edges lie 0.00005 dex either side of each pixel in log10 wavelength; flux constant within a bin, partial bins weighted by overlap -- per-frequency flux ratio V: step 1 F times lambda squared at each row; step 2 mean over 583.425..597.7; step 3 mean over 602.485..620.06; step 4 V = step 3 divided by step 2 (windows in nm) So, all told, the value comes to 1.09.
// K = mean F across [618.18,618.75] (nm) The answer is 23.2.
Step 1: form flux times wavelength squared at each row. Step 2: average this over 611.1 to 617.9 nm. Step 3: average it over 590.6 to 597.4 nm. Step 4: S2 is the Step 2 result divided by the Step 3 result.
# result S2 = 1.06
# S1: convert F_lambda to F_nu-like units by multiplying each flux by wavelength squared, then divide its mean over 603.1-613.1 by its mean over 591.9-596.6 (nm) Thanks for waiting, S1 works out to 1.1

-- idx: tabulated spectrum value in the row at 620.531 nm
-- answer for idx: 24.73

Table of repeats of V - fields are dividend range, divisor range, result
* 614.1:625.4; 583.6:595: 1.08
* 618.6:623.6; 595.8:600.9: 1.02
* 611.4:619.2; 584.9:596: 1.09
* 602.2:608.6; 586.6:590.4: 1.19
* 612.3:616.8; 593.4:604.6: 1.02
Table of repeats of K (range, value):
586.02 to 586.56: 25.5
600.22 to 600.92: 24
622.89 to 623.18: 23.2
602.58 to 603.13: 24.9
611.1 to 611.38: 25.2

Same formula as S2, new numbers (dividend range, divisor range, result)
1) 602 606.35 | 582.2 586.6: 1.05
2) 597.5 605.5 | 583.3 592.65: 1.09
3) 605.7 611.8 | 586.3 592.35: 1.15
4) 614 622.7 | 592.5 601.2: 1.04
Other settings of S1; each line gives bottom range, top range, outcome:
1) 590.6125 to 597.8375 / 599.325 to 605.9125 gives 1.06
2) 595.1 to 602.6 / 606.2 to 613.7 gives 1.04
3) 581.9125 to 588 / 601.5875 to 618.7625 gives 1.05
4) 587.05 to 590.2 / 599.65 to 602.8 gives 1.15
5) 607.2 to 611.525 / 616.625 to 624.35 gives 0.98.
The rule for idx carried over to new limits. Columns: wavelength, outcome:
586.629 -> 25.61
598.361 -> 24.87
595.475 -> 25.14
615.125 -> 25.09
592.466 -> 24.69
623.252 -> 23.27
